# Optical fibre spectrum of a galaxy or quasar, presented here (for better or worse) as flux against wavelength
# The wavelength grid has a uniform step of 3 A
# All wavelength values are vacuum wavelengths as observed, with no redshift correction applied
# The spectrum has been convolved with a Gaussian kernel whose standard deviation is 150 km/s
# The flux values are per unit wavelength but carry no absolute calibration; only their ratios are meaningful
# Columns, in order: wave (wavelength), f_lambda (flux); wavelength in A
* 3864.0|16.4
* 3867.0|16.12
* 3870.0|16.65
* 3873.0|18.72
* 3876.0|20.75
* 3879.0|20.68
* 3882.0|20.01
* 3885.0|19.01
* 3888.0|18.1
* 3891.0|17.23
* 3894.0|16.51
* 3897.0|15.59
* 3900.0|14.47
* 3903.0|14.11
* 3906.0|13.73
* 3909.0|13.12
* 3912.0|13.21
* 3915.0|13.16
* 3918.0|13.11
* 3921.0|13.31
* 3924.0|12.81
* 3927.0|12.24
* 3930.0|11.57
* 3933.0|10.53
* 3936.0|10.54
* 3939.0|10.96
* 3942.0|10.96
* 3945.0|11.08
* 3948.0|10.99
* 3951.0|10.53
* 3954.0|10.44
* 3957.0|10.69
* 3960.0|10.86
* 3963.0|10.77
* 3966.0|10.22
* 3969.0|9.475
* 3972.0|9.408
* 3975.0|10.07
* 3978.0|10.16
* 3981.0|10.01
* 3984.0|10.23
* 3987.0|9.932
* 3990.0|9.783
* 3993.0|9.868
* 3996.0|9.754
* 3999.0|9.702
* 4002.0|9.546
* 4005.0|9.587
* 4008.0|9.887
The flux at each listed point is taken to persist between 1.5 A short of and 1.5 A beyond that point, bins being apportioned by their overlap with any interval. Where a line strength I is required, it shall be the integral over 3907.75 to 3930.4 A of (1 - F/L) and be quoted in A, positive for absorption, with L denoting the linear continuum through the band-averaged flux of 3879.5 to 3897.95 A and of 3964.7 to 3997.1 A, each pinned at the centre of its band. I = 3.6 A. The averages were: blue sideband 18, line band 12.9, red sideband 9.9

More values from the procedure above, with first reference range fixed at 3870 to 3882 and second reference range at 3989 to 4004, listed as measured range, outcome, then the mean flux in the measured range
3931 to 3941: 2.69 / 10.7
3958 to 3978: 3.17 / 10.1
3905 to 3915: 2.09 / 13.3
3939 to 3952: 2.80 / 10.9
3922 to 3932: 2.11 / 12.2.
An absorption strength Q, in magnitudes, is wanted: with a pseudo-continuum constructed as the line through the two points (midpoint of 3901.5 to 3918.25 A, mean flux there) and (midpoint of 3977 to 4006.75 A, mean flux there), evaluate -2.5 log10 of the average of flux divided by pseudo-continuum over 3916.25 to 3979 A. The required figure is 0.08 mag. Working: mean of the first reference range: 13.4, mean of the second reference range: 9.85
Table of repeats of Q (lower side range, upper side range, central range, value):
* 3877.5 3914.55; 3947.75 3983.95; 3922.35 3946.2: 0.14 mag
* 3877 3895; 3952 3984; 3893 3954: 0.18 mag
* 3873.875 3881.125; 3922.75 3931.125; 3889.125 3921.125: 0.10 mag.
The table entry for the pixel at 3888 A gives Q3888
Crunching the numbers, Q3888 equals 18.1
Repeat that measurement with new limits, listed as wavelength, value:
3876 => 20.75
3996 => 9.754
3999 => 9.702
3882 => 20.01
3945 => 11.08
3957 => 10.69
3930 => 11.57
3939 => 10.96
